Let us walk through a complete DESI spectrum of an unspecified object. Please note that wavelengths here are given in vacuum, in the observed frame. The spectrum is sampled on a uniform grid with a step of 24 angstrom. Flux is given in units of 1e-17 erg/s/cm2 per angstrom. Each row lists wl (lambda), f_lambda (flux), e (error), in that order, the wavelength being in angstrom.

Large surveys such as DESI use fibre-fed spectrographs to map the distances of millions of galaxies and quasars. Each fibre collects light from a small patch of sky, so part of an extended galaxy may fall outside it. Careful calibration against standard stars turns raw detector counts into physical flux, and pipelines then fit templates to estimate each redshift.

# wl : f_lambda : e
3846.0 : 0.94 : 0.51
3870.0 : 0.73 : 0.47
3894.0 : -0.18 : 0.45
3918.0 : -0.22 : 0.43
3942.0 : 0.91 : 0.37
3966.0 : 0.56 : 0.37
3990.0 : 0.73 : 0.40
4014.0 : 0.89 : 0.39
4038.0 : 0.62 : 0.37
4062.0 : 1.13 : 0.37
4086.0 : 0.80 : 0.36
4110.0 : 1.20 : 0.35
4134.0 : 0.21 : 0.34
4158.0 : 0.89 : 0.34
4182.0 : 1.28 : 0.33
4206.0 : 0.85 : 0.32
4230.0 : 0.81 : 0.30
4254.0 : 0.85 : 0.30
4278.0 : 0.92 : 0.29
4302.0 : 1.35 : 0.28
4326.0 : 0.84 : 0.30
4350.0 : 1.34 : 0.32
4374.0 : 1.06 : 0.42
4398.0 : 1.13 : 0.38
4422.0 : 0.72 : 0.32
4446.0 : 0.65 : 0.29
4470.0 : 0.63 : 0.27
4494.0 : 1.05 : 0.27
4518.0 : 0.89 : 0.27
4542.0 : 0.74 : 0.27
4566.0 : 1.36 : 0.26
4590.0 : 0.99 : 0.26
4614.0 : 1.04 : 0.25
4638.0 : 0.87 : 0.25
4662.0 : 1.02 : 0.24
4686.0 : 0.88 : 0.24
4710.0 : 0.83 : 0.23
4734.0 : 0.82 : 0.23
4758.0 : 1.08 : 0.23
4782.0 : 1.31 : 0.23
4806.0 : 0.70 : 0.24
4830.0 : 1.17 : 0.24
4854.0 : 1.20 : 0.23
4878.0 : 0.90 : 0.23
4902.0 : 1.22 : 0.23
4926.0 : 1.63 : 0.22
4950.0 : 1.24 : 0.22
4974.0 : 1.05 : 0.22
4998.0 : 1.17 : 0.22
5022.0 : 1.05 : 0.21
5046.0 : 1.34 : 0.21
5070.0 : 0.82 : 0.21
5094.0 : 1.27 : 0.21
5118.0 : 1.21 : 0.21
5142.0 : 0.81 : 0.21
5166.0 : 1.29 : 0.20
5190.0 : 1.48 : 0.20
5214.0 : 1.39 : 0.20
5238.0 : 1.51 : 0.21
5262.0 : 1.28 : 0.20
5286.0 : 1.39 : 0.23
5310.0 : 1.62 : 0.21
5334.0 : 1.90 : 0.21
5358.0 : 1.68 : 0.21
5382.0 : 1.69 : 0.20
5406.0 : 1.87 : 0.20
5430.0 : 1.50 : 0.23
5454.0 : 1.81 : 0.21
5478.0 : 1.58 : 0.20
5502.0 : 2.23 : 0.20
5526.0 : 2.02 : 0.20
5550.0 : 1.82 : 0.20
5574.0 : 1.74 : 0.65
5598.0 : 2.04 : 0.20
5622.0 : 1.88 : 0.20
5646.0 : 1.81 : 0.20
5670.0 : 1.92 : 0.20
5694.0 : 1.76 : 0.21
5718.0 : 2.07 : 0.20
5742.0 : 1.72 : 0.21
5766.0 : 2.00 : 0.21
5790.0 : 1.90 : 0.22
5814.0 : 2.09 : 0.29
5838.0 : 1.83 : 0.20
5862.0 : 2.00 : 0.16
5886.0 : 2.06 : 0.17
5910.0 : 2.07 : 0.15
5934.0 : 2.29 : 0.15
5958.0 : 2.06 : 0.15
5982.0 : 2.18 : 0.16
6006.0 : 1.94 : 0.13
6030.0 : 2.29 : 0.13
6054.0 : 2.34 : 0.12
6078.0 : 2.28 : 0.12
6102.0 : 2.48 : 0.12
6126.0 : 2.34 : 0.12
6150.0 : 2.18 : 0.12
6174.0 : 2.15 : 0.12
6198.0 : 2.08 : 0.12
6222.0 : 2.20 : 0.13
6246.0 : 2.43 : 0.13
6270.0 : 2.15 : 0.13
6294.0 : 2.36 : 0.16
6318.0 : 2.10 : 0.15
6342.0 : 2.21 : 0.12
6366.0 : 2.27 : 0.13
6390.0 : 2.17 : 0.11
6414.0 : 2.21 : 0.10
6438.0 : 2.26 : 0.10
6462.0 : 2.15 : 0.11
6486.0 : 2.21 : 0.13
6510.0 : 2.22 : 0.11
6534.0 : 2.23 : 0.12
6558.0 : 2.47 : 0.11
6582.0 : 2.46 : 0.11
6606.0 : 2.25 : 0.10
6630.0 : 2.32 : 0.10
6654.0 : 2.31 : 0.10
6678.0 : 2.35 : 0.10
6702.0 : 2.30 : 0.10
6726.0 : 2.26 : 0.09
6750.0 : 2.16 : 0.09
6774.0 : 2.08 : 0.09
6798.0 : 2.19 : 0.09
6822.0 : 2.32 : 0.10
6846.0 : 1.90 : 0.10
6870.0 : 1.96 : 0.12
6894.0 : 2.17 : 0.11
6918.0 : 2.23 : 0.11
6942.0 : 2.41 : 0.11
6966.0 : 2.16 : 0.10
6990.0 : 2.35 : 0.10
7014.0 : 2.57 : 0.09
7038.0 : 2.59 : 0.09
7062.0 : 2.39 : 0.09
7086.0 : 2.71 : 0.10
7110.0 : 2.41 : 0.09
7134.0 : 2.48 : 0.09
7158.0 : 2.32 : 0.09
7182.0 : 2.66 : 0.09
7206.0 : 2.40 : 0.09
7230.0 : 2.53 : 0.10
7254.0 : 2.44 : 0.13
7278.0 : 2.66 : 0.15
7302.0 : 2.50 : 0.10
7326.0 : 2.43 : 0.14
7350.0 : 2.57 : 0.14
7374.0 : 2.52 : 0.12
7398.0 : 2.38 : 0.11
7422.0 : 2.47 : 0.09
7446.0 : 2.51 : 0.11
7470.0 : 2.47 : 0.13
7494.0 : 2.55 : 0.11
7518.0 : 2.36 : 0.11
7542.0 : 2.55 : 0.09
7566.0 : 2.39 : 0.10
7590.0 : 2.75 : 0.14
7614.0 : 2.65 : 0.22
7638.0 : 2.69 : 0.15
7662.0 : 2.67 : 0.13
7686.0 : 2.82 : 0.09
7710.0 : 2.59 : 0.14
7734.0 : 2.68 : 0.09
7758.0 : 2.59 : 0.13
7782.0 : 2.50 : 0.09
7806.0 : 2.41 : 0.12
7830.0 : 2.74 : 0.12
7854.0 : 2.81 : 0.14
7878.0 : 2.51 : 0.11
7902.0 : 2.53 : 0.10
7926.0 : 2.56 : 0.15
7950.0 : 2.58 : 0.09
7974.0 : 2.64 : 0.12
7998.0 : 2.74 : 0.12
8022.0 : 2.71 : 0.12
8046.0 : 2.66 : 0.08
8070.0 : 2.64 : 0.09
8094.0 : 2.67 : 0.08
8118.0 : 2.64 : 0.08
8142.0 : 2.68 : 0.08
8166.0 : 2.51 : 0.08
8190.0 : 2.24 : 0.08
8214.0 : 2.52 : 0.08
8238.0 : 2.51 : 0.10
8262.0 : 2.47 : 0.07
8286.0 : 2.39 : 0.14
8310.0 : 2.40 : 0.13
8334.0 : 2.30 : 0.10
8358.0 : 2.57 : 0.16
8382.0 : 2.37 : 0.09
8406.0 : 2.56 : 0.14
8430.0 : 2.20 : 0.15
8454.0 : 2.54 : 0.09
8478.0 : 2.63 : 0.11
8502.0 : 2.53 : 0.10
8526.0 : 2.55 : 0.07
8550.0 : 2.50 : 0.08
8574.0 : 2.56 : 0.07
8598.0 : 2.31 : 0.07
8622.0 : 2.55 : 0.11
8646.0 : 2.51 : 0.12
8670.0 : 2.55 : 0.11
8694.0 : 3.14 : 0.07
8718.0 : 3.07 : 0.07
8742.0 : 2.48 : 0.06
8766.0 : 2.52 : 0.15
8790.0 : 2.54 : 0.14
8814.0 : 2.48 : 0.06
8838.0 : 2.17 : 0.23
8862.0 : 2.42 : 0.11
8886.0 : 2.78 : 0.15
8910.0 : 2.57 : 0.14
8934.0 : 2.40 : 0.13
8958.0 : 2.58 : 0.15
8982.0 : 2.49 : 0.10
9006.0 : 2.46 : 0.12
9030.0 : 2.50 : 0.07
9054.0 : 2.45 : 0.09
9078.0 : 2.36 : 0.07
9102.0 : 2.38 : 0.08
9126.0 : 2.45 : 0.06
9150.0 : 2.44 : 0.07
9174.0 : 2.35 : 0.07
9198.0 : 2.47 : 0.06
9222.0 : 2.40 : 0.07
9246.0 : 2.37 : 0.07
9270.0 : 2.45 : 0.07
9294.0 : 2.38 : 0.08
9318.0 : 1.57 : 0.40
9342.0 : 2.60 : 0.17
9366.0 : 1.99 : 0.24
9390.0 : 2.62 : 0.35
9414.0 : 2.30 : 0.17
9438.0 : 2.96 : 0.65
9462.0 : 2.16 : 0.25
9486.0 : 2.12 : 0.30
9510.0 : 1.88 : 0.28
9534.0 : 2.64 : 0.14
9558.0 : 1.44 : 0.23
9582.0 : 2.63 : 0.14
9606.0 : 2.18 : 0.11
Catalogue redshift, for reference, 0.324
